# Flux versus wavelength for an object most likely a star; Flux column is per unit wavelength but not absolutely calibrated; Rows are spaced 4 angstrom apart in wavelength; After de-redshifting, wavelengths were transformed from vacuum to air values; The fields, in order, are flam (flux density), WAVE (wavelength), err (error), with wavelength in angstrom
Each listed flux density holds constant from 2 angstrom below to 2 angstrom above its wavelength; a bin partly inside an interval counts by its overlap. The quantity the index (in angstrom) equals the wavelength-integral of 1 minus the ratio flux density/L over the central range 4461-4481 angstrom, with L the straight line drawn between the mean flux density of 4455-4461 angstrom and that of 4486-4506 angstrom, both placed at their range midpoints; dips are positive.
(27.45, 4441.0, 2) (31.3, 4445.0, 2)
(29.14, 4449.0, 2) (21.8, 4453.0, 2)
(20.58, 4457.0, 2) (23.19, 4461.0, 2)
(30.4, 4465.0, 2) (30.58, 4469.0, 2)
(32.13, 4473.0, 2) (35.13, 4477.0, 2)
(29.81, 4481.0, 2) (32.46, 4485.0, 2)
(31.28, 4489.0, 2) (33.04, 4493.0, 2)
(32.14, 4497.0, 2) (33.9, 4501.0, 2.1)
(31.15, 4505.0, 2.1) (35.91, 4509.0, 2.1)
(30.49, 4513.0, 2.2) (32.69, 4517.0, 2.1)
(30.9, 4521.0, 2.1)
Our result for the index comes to -4.6 angstrom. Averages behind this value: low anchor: 21.4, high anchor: 32.4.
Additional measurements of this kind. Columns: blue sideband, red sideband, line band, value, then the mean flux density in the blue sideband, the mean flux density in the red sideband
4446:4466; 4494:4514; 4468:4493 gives -2.6 angstrom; 25.1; 32.8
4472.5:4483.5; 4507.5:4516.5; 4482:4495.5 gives 0.2 angstrom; 32.4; 33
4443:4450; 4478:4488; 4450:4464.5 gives 3.5 angstrom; 30.4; 31.5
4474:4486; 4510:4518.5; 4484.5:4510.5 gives -0.5 angstrom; 32.4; 32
